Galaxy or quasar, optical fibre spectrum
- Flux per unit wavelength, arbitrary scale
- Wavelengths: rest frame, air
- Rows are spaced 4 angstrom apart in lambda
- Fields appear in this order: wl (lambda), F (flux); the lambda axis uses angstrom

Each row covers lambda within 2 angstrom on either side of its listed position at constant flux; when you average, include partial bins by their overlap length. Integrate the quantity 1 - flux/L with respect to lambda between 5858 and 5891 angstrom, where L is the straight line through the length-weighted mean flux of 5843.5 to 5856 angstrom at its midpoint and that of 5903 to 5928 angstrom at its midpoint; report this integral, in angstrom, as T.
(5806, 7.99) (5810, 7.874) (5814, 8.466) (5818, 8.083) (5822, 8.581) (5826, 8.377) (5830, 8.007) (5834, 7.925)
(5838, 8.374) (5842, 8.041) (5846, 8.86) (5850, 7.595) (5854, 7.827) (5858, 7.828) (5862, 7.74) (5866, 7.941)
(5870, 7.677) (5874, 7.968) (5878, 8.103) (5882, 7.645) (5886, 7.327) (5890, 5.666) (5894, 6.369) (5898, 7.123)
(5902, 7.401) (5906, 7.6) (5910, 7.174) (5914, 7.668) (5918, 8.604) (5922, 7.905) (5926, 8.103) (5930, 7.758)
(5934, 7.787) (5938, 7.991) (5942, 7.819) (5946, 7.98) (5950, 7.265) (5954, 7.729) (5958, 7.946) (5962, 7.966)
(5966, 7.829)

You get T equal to 1.7 angstrom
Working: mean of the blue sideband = 8.09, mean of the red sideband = 7.82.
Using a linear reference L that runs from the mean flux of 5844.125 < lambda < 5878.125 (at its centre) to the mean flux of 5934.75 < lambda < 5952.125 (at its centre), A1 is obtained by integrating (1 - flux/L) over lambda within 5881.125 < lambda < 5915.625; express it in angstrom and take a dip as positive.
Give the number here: 3.4 angstrom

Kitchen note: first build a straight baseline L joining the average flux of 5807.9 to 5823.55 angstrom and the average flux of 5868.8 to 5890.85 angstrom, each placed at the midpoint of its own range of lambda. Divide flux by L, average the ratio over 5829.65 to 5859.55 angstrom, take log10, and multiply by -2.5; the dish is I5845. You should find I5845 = -0.02 mag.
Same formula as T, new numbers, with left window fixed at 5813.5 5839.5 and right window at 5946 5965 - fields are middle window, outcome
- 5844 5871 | 0.65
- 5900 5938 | 0.51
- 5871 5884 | 0.27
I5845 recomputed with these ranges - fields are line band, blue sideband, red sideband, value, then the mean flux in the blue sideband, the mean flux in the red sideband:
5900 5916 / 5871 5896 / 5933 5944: 0.01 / 7.2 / 7.87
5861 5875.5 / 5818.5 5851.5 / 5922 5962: 0.04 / 8.22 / 7.83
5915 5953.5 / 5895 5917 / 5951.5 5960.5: -0.04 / 7.4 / 7.81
